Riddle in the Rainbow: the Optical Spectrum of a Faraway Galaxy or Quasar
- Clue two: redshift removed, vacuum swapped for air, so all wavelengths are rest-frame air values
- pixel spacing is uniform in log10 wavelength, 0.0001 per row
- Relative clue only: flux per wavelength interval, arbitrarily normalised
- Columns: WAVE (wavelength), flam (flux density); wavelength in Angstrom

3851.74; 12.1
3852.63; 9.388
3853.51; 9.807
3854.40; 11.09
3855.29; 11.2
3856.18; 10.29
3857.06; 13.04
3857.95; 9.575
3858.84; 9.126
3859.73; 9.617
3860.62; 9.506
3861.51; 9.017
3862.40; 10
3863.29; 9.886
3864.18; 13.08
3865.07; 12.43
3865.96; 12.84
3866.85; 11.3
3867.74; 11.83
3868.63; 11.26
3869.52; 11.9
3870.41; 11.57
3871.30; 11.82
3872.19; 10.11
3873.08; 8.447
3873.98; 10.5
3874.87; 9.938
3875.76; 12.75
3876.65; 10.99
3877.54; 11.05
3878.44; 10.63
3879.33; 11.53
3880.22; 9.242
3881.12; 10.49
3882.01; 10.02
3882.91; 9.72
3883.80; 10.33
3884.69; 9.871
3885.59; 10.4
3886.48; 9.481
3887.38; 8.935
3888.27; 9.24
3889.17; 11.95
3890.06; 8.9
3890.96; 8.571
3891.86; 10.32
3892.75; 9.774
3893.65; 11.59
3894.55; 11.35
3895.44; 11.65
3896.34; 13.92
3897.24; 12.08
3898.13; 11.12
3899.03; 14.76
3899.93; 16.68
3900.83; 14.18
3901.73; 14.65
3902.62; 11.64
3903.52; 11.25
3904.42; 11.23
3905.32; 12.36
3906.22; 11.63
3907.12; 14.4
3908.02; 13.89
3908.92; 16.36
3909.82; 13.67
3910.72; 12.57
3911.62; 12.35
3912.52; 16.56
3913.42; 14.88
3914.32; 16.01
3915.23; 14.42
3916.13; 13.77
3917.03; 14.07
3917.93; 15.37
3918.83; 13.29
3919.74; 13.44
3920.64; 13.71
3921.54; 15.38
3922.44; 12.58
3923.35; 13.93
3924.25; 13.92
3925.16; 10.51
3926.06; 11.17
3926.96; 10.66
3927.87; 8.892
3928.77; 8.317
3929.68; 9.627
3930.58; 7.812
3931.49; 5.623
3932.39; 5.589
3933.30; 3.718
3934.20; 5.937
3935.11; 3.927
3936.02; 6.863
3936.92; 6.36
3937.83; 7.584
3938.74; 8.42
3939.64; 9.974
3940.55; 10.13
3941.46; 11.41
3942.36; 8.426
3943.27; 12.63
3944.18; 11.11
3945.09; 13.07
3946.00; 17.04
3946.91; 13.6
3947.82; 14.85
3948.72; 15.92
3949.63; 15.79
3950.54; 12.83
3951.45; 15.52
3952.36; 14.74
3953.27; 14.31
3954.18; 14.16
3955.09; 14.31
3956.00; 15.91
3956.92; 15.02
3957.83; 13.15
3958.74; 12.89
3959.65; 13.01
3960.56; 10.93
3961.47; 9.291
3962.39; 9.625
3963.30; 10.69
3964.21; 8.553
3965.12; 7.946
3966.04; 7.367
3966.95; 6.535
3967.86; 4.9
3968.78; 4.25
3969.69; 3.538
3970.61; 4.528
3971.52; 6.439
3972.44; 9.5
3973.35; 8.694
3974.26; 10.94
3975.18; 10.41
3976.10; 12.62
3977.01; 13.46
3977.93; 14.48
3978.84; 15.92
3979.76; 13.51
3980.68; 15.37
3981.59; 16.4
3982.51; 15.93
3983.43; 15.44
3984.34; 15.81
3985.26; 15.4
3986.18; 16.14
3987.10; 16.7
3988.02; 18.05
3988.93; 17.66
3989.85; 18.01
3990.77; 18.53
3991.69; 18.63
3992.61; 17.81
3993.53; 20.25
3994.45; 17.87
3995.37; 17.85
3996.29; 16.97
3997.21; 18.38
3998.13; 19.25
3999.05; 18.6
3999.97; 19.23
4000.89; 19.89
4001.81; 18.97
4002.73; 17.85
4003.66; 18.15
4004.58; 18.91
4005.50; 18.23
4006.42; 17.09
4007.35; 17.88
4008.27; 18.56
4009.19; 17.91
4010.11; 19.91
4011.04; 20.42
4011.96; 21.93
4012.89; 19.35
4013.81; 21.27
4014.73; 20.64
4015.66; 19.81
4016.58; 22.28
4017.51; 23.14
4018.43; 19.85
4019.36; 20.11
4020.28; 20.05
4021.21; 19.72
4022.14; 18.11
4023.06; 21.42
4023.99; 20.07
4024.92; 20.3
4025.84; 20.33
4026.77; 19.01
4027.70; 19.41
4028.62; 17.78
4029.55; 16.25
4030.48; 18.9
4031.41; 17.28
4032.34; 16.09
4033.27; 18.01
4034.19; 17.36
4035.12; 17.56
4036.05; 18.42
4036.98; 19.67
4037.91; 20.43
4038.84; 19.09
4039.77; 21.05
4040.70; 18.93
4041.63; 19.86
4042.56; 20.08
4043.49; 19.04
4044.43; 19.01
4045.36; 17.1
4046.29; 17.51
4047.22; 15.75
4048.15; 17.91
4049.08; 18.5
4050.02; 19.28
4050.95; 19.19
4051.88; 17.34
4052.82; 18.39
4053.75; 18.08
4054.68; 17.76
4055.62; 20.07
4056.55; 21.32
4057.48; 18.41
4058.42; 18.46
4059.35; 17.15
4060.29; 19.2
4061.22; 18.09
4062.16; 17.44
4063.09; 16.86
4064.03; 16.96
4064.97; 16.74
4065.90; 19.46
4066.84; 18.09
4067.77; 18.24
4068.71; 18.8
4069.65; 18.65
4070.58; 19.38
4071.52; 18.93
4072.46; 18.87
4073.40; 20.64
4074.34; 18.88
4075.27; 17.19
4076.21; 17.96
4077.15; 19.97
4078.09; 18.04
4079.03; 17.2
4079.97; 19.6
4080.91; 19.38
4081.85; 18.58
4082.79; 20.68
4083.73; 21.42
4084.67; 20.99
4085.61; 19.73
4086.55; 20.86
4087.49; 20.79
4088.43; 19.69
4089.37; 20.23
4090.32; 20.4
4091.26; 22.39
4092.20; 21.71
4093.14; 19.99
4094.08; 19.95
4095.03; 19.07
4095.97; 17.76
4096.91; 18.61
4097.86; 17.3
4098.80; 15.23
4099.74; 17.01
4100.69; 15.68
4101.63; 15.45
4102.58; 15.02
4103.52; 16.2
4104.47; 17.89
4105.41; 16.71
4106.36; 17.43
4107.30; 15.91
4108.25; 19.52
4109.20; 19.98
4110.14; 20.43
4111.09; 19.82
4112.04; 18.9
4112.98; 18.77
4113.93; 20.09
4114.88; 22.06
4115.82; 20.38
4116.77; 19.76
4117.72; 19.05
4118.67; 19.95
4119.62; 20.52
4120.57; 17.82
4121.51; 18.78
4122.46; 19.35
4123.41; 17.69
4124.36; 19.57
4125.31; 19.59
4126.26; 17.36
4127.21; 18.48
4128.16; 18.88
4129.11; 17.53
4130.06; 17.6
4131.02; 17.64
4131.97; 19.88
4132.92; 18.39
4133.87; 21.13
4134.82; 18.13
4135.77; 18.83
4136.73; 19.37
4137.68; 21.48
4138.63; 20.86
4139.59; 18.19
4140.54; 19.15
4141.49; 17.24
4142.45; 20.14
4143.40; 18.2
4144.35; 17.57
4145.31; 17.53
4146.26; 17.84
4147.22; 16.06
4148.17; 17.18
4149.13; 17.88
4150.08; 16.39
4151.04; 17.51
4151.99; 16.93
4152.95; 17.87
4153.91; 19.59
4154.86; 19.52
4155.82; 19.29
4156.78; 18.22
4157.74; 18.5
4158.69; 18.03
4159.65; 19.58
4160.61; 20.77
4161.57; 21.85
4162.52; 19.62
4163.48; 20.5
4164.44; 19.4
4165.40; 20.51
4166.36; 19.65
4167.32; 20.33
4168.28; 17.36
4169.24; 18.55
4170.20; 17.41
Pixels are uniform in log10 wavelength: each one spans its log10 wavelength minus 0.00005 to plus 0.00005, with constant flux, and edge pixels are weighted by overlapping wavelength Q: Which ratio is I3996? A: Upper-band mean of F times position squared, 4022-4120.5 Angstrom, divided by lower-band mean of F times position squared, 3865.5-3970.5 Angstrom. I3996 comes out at 1.8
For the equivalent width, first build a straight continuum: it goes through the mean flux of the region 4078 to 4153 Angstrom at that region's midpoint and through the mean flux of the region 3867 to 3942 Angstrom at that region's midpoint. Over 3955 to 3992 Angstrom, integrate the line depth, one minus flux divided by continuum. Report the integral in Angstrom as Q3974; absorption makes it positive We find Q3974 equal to 3.8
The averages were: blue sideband 11.2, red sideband 18.8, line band 12.3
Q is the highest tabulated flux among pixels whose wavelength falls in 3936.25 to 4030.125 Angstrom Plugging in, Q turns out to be 23.14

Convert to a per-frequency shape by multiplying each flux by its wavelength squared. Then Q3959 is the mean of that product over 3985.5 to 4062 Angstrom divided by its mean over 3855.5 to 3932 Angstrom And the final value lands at 1.7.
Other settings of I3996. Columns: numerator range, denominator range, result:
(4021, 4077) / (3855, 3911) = 1.78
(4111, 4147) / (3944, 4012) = 1.41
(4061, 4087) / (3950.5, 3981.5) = 1.80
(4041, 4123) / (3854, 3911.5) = 1.83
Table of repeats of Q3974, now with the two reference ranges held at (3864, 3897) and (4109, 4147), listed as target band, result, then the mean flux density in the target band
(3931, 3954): 4.1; 10.7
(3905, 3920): -2.8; 14.1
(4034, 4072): -4.6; 18.5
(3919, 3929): 0.1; 12.2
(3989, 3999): -2.6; 18.3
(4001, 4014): -3.4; 19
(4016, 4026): -3.2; 20.5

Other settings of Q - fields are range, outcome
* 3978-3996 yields 20.25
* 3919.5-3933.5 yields 15.38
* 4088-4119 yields 22.39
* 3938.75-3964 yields 17.04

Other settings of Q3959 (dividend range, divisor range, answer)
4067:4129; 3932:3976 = 1.98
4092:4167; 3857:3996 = 1.73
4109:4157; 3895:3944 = 1.81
